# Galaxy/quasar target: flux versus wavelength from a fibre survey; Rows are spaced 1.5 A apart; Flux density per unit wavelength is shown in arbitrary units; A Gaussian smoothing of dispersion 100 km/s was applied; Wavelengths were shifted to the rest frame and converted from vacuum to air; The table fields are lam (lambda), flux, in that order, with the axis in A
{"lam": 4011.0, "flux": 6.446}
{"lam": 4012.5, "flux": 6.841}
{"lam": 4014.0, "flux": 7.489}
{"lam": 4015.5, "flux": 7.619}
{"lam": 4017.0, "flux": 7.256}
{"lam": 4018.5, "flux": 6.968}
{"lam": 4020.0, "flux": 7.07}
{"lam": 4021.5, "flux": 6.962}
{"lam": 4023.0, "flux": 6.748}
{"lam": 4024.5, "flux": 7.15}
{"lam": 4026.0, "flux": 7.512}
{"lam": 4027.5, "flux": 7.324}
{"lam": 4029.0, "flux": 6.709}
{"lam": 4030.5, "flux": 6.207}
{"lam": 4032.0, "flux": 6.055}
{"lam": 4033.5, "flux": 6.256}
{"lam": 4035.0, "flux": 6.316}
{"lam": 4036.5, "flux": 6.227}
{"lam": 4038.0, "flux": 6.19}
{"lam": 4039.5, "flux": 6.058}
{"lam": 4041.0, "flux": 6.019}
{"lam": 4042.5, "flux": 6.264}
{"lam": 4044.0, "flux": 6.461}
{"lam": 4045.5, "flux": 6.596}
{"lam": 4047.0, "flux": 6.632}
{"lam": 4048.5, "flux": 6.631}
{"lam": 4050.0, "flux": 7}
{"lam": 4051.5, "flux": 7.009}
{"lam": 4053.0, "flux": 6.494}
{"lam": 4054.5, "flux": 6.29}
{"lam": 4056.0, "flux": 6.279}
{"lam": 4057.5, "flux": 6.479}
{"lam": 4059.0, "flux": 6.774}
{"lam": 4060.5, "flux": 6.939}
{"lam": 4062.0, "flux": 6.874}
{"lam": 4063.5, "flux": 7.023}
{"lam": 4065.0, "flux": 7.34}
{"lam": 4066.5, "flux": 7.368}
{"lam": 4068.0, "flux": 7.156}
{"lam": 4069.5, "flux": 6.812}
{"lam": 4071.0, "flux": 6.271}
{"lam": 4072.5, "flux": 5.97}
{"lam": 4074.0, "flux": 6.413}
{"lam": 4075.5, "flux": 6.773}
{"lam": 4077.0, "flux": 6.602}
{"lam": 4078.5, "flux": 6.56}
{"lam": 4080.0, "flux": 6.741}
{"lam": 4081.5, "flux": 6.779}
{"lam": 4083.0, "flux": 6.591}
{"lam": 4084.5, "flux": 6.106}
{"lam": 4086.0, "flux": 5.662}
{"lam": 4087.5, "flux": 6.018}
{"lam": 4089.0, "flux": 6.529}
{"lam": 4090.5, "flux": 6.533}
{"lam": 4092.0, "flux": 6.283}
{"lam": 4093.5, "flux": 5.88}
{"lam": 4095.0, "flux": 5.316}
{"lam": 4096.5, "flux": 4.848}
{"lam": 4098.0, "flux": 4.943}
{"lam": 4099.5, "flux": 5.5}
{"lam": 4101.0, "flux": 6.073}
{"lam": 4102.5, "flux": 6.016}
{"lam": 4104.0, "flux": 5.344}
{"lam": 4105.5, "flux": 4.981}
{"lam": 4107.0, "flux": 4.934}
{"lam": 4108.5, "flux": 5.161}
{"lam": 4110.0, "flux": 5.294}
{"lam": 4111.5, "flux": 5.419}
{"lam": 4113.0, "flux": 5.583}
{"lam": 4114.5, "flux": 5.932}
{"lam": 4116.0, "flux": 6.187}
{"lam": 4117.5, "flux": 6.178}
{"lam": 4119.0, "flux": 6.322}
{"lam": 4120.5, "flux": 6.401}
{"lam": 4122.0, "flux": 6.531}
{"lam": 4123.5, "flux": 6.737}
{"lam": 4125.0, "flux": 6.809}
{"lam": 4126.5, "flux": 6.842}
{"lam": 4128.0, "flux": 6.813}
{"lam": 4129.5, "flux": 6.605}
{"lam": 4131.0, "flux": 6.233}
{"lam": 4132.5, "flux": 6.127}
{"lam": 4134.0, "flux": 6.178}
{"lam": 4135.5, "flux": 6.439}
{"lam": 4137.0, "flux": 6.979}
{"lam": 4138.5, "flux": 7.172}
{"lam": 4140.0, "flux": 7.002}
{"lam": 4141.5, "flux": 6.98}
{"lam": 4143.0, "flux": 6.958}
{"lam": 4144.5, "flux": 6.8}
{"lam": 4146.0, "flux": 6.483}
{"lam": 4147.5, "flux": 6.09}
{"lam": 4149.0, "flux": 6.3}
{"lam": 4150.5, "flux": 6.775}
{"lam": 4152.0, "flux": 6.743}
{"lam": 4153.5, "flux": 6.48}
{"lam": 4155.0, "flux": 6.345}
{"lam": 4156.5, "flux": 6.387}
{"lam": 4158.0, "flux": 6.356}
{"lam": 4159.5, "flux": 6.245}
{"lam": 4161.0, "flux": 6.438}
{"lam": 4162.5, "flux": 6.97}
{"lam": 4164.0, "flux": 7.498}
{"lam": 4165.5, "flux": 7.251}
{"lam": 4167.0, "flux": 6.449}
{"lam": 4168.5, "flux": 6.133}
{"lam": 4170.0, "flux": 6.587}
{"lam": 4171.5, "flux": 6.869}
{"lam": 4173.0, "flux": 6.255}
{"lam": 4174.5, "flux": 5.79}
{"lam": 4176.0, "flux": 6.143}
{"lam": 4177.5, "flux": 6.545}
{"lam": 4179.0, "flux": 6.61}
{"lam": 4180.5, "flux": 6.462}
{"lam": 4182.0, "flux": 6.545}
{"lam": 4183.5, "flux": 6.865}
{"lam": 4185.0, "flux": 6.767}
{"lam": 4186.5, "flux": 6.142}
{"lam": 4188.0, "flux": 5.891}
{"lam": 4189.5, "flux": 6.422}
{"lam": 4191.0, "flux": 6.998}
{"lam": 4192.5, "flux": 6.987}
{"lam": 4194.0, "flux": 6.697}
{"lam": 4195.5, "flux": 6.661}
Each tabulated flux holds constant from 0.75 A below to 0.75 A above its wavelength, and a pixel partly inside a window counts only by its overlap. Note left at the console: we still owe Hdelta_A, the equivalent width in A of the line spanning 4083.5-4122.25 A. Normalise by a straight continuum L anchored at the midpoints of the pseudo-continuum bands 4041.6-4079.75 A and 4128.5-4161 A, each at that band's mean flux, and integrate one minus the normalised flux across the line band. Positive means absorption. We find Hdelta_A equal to 5.0 A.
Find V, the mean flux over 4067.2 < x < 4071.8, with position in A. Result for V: 6.74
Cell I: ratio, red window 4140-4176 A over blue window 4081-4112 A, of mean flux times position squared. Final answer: 1.18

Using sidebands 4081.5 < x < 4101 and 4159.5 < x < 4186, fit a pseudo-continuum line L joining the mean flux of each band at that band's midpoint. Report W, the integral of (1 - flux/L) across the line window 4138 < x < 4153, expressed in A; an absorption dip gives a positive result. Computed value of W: -0.86 A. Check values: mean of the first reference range 5.9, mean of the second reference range 6.58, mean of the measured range 6.72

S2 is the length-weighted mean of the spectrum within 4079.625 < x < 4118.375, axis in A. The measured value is 5.79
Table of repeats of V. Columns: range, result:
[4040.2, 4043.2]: 6.14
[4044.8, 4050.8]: 6.72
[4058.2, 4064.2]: 6.9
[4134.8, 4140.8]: 6.9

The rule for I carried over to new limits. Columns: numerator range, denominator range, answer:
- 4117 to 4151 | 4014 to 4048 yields 1.04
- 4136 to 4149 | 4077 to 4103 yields 1.15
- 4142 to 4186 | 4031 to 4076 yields 1.05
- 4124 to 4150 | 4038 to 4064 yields 1.05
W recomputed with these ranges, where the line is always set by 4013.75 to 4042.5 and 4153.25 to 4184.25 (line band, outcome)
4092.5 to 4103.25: 1.8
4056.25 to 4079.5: -0.3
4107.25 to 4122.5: 1.7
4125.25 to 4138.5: 0.0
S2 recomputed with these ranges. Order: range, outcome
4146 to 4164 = 6.51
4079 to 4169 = 6.26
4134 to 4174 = 6.64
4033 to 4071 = 6.61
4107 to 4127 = 6.05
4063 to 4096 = 6.47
